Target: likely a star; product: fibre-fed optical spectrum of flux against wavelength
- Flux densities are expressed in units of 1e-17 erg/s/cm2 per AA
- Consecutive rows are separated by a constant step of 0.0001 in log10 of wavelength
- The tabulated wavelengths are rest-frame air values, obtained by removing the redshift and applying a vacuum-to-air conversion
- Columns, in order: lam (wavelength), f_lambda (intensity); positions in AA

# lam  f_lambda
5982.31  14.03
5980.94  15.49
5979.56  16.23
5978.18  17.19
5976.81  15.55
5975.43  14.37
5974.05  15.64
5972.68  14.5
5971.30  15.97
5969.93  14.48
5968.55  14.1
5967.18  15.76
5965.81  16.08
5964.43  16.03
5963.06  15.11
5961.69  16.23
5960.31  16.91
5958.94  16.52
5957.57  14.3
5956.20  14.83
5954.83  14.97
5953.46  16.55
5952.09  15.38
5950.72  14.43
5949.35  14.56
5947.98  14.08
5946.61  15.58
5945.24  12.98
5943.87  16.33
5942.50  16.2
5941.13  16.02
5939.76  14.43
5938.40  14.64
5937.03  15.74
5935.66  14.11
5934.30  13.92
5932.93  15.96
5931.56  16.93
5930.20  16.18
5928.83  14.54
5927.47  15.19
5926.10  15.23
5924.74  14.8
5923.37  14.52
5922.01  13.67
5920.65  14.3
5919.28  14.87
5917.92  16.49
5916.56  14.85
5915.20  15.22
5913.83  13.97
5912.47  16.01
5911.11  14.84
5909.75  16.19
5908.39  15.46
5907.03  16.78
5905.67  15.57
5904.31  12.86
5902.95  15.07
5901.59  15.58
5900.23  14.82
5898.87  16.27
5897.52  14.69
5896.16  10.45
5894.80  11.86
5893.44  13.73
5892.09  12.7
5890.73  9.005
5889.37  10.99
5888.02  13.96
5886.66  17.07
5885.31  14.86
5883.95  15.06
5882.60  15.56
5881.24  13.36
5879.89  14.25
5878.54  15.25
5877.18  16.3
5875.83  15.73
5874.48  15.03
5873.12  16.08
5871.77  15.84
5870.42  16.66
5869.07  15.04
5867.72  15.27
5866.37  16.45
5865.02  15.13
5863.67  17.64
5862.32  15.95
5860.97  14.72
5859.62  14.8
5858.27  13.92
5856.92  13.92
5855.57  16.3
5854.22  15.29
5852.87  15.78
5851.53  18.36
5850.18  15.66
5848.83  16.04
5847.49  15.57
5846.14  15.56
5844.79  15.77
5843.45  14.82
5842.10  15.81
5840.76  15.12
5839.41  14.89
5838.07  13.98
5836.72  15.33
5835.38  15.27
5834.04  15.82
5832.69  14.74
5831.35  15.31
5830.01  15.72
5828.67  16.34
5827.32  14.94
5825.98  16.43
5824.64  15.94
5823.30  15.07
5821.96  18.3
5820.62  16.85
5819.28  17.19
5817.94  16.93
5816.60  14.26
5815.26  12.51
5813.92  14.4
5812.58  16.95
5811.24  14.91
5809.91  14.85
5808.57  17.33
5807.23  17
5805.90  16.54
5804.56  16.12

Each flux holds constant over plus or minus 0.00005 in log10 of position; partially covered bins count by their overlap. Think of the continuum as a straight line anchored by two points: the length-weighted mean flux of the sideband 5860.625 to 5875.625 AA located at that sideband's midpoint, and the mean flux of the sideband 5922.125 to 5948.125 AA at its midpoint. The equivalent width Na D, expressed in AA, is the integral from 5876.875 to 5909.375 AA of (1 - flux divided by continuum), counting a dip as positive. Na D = 2.79 AA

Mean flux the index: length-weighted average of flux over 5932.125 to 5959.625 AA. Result 15.1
